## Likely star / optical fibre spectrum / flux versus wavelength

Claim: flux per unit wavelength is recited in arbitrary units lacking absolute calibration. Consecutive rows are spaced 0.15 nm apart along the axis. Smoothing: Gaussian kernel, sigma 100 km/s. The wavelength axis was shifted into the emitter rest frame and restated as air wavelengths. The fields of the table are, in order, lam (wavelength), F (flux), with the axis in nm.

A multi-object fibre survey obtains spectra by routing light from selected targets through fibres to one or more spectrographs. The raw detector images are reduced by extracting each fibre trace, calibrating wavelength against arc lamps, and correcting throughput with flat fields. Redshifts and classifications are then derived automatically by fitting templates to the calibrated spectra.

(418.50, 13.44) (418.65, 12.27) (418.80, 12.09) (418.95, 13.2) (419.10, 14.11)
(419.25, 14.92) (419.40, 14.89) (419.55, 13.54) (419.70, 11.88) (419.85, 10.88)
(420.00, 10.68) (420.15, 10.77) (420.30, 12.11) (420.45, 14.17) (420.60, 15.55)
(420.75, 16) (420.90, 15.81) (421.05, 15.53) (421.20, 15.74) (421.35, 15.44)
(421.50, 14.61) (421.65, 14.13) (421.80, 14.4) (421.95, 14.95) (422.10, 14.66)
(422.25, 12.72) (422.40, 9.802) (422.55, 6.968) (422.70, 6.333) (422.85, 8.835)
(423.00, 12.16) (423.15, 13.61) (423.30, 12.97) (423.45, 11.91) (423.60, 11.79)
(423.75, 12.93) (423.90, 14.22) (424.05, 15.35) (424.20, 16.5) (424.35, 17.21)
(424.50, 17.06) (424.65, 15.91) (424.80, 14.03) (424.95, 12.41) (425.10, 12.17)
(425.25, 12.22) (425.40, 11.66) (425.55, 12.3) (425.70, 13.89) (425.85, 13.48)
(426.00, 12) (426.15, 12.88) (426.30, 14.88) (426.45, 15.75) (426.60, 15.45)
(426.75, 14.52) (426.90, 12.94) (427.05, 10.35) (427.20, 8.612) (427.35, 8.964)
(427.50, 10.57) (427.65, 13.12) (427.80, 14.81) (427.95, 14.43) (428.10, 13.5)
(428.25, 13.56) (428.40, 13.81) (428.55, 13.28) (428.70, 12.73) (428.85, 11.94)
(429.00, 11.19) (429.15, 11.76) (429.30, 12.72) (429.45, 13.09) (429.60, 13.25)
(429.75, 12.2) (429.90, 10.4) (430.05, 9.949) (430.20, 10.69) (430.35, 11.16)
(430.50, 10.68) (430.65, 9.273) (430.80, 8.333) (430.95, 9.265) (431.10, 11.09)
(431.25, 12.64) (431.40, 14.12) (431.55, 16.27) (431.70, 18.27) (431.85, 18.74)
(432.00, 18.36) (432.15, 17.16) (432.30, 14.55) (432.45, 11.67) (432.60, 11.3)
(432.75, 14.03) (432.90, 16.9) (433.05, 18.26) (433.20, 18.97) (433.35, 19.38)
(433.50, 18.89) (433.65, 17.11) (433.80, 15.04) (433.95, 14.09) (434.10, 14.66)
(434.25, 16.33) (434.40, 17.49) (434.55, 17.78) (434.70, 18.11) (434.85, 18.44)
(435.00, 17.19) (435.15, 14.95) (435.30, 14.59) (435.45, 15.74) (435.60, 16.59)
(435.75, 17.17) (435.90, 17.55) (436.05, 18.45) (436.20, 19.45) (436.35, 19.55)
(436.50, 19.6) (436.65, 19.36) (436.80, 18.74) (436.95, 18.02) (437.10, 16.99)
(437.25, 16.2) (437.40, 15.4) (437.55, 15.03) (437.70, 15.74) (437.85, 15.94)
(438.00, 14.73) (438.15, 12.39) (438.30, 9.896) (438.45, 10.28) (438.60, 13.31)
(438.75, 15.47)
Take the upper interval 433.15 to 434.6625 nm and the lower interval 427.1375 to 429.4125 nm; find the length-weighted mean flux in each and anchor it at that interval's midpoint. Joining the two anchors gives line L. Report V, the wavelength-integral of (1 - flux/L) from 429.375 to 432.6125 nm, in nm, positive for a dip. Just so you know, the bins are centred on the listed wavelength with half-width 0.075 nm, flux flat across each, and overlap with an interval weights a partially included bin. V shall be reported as 0.39 nm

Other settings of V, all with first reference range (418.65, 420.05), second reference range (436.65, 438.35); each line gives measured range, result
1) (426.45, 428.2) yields 0.18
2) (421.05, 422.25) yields -0.14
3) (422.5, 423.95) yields 0.25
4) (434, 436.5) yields -0.31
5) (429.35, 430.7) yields 0.30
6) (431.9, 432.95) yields 0.00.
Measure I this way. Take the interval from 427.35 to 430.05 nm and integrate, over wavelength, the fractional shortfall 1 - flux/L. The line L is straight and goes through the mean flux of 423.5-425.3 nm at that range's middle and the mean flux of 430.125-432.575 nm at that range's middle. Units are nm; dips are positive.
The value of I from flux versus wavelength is 0.22 nm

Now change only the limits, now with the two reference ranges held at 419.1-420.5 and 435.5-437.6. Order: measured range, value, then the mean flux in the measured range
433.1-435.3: 0.01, 17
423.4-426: 0.07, 13.8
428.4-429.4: 0.20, 12.4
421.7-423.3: 0.23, 11.6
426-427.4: 0.19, 12.7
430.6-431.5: 0.29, 11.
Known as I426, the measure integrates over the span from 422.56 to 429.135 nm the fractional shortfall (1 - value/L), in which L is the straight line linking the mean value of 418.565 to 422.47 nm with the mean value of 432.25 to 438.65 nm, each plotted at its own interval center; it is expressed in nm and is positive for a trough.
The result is 0.74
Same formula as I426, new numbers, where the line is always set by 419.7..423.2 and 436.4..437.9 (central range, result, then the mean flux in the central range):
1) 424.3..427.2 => 0.09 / 13.6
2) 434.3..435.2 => -0.05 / 17.4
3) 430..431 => 0.35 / 9.92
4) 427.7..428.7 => 0.06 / 13.8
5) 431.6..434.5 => -0.07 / 16.4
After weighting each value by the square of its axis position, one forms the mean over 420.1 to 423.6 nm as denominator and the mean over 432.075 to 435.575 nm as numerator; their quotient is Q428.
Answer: 1.32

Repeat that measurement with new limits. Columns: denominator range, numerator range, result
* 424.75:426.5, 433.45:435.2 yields 1.33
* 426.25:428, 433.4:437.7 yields 1.39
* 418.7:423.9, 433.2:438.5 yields 1.37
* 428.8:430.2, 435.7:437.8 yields 1.55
